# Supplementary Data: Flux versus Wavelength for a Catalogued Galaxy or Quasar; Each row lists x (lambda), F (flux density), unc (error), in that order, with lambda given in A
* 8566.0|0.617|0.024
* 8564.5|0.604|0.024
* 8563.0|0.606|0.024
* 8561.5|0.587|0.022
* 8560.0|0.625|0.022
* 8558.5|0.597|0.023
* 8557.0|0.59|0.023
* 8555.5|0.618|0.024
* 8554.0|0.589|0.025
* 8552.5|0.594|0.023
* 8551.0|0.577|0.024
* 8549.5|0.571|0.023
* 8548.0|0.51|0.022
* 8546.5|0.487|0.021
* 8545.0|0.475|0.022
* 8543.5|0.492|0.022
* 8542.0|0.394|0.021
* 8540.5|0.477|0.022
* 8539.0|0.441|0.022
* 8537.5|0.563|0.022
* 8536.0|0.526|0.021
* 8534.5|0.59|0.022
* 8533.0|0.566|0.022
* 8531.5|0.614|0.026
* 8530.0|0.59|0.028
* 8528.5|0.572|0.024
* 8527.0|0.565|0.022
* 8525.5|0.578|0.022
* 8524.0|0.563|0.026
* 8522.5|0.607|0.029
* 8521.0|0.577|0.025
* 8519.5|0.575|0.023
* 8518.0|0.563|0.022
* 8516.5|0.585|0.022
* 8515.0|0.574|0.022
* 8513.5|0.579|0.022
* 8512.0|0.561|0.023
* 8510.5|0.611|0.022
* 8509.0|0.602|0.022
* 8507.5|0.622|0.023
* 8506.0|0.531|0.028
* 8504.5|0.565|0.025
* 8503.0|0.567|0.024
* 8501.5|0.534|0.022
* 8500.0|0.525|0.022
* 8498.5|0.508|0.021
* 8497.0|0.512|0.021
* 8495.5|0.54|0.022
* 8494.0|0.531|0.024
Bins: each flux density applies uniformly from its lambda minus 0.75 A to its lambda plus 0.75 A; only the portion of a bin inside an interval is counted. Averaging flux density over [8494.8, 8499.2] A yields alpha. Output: 0.52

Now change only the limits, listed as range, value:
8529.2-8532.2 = 0.601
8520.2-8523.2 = 0.591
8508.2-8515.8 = 0.586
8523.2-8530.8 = 0.574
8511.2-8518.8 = 0.573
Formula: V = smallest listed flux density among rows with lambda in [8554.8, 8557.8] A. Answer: 0.59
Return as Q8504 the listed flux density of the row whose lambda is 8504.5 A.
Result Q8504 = 0.565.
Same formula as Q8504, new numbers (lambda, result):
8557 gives 0.59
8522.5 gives 0.607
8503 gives 0.567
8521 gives 0.577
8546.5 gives 0.487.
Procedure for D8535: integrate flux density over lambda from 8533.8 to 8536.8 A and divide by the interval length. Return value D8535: 0.558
